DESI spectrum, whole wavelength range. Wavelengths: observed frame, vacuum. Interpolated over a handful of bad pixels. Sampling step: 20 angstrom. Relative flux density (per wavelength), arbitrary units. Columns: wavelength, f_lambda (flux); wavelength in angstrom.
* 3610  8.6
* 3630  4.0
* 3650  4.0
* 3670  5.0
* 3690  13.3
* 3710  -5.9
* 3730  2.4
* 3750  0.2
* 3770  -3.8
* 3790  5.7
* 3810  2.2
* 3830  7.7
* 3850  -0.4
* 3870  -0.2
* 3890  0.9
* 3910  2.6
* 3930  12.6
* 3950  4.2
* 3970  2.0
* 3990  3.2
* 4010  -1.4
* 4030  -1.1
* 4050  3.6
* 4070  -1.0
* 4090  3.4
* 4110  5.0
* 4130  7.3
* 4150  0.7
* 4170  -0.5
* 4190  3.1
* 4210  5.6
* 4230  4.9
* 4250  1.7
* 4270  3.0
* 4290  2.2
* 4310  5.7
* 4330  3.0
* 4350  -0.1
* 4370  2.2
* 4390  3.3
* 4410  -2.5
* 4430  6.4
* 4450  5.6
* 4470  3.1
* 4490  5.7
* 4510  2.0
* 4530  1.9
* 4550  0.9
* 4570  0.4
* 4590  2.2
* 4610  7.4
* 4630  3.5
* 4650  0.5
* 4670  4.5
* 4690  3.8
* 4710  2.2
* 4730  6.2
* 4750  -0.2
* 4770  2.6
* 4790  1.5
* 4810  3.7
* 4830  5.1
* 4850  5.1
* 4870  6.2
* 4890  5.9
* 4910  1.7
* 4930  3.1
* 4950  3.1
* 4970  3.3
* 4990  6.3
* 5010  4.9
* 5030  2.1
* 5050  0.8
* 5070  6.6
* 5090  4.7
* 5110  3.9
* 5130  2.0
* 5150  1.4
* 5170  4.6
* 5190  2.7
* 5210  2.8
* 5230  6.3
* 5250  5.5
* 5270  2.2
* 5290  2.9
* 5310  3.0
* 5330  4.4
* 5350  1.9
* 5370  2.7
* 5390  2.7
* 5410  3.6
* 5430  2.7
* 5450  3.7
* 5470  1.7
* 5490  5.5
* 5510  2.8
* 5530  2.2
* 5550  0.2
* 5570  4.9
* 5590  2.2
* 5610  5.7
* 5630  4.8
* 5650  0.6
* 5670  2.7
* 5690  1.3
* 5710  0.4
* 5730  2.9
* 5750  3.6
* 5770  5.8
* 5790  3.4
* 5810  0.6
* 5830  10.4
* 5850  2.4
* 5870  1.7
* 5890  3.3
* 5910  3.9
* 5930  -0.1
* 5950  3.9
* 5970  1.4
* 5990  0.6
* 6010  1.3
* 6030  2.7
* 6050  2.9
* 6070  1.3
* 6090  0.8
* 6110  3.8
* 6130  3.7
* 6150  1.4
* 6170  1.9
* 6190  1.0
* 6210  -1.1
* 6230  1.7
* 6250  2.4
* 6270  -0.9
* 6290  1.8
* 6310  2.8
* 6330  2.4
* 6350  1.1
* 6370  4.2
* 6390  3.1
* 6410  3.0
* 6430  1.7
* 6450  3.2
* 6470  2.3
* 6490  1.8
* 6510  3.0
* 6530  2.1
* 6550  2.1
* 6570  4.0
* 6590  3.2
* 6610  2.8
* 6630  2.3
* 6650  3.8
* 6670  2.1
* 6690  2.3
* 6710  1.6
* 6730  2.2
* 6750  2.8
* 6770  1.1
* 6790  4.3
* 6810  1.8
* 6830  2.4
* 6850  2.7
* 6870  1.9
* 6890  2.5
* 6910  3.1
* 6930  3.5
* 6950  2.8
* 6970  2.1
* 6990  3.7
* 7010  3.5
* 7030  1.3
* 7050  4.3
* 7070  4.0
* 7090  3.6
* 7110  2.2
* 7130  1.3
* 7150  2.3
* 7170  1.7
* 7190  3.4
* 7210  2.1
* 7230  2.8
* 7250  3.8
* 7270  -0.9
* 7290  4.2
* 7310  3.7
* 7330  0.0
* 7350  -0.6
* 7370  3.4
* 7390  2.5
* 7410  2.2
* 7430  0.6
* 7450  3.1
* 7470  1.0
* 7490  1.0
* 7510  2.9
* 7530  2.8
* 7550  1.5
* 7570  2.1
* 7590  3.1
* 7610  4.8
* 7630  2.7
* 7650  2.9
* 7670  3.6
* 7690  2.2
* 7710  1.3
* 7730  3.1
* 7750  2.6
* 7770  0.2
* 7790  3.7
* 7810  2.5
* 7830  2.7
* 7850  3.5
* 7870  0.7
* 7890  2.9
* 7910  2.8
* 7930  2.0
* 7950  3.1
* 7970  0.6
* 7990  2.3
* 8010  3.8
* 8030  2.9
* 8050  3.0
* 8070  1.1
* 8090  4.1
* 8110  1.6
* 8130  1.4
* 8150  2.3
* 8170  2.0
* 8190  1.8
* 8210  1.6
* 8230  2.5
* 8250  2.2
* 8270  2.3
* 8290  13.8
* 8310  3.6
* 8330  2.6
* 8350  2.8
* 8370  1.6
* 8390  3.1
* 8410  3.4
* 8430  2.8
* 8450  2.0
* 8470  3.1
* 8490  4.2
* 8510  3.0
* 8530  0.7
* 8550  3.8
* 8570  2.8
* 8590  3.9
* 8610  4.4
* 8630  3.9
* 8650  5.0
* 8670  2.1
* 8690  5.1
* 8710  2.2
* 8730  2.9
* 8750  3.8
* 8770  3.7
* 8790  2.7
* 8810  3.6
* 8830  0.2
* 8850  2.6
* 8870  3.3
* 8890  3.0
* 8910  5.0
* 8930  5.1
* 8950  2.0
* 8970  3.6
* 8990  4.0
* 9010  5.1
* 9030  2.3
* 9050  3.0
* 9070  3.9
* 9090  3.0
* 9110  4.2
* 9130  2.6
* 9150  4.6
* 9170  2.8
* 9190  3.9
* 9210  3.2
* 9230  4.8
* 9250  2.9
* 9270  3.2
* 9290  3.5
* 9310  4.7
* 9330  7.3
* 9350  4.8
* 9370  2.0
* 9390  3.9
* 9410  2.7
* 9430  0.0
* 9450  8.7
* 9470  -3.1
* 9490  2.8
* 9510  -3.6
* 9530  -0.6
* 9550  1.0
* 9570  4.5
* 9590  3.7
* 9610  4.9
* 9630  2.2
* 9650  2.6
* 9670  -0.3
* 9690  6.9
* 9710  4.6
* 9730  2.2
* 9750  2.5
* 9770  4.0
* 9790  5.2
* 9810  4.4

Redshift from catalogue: 1.22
